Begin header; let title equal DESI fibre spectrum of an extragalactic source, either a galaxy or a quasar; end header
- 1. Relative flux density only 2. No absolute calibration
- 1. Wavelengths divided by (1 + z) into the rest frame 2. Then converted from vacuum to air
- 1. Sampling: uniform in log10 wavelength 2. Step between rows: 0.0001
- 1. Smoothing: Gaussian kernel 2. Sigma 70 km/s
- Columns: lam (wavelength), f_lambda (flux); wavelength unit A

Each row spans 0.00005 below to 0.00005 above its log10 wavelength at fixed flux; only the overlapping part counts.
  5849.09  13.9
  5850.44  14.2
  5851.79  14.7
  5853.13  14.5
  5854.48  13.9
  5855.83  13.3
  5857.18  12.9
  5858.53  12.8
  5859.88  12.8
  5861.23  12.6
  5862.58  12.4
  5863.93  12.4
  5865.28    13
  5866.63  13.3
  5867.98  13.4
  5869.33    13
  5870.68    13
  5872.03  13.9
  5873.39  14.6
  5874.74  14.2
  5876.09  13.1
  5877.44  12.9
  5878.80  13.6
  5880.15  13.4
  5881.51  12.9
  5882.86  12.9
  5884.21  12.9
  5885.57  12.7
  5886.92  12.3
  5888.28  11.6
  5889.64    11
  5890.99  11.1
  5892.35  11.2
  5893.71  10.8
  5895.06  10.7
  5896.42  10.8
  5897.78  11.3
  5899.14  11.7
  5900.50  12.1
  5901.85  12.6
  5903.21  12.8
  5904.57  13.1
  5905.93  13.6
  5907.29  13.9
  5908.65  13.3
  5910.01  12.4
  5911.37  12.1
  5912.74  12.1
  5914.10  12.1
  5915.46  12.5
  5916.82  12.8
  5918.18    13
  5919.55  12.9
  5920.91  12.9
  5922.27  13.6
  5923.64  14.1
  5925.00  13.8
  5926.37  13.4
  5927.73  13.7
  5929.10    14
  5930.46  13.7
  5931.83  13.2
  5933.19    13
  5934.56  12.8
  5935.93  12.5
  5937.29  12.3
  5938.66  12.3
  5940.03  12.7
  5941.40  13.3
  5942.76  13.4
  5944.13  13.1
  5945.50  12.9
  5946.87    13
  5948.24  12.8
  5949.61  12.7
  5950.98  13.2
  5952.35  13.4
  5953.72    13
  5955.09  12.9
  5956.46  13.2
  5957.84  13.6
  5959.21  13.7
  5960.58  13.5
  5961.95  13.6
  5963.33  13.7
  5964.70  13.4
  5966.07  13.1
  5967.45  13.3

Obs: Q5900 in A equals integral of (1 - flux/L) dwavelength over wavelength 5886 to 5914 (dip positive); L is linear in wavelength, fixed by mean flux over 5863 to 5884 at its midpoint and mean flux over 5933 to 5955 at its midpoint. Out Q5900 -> 2.4 A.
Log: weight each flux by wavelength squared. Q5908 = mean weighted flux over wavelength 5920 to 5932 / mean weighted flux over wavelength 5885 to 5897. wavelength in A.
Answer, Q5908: 1.21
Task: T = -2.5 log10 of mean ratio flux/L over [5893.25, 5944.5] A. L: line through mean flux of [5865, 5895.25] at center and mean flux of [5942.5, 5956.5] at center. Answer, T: 0.011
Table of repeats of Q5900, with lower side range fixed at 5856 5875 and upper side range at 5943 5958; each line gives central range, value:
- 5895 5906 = 0.9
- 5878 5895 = 1.3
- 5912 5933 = -0.2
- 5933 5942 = 0.3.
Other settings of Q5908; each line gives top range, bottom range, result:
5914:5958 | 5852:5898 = 1.05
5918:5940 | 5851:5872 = 1.02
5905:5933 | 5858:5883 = 1.01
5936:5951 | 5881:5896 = 1.11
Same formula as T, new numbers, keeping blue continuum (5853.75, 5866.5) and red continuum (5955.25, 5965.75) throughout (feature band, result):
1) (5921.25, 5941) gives 0.01 mag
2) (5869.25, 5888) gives -0.02 mag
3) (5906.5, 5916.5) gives 0.05 mag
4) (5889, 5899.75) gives 0.18 mag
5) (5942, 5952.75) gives 0.03 mag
